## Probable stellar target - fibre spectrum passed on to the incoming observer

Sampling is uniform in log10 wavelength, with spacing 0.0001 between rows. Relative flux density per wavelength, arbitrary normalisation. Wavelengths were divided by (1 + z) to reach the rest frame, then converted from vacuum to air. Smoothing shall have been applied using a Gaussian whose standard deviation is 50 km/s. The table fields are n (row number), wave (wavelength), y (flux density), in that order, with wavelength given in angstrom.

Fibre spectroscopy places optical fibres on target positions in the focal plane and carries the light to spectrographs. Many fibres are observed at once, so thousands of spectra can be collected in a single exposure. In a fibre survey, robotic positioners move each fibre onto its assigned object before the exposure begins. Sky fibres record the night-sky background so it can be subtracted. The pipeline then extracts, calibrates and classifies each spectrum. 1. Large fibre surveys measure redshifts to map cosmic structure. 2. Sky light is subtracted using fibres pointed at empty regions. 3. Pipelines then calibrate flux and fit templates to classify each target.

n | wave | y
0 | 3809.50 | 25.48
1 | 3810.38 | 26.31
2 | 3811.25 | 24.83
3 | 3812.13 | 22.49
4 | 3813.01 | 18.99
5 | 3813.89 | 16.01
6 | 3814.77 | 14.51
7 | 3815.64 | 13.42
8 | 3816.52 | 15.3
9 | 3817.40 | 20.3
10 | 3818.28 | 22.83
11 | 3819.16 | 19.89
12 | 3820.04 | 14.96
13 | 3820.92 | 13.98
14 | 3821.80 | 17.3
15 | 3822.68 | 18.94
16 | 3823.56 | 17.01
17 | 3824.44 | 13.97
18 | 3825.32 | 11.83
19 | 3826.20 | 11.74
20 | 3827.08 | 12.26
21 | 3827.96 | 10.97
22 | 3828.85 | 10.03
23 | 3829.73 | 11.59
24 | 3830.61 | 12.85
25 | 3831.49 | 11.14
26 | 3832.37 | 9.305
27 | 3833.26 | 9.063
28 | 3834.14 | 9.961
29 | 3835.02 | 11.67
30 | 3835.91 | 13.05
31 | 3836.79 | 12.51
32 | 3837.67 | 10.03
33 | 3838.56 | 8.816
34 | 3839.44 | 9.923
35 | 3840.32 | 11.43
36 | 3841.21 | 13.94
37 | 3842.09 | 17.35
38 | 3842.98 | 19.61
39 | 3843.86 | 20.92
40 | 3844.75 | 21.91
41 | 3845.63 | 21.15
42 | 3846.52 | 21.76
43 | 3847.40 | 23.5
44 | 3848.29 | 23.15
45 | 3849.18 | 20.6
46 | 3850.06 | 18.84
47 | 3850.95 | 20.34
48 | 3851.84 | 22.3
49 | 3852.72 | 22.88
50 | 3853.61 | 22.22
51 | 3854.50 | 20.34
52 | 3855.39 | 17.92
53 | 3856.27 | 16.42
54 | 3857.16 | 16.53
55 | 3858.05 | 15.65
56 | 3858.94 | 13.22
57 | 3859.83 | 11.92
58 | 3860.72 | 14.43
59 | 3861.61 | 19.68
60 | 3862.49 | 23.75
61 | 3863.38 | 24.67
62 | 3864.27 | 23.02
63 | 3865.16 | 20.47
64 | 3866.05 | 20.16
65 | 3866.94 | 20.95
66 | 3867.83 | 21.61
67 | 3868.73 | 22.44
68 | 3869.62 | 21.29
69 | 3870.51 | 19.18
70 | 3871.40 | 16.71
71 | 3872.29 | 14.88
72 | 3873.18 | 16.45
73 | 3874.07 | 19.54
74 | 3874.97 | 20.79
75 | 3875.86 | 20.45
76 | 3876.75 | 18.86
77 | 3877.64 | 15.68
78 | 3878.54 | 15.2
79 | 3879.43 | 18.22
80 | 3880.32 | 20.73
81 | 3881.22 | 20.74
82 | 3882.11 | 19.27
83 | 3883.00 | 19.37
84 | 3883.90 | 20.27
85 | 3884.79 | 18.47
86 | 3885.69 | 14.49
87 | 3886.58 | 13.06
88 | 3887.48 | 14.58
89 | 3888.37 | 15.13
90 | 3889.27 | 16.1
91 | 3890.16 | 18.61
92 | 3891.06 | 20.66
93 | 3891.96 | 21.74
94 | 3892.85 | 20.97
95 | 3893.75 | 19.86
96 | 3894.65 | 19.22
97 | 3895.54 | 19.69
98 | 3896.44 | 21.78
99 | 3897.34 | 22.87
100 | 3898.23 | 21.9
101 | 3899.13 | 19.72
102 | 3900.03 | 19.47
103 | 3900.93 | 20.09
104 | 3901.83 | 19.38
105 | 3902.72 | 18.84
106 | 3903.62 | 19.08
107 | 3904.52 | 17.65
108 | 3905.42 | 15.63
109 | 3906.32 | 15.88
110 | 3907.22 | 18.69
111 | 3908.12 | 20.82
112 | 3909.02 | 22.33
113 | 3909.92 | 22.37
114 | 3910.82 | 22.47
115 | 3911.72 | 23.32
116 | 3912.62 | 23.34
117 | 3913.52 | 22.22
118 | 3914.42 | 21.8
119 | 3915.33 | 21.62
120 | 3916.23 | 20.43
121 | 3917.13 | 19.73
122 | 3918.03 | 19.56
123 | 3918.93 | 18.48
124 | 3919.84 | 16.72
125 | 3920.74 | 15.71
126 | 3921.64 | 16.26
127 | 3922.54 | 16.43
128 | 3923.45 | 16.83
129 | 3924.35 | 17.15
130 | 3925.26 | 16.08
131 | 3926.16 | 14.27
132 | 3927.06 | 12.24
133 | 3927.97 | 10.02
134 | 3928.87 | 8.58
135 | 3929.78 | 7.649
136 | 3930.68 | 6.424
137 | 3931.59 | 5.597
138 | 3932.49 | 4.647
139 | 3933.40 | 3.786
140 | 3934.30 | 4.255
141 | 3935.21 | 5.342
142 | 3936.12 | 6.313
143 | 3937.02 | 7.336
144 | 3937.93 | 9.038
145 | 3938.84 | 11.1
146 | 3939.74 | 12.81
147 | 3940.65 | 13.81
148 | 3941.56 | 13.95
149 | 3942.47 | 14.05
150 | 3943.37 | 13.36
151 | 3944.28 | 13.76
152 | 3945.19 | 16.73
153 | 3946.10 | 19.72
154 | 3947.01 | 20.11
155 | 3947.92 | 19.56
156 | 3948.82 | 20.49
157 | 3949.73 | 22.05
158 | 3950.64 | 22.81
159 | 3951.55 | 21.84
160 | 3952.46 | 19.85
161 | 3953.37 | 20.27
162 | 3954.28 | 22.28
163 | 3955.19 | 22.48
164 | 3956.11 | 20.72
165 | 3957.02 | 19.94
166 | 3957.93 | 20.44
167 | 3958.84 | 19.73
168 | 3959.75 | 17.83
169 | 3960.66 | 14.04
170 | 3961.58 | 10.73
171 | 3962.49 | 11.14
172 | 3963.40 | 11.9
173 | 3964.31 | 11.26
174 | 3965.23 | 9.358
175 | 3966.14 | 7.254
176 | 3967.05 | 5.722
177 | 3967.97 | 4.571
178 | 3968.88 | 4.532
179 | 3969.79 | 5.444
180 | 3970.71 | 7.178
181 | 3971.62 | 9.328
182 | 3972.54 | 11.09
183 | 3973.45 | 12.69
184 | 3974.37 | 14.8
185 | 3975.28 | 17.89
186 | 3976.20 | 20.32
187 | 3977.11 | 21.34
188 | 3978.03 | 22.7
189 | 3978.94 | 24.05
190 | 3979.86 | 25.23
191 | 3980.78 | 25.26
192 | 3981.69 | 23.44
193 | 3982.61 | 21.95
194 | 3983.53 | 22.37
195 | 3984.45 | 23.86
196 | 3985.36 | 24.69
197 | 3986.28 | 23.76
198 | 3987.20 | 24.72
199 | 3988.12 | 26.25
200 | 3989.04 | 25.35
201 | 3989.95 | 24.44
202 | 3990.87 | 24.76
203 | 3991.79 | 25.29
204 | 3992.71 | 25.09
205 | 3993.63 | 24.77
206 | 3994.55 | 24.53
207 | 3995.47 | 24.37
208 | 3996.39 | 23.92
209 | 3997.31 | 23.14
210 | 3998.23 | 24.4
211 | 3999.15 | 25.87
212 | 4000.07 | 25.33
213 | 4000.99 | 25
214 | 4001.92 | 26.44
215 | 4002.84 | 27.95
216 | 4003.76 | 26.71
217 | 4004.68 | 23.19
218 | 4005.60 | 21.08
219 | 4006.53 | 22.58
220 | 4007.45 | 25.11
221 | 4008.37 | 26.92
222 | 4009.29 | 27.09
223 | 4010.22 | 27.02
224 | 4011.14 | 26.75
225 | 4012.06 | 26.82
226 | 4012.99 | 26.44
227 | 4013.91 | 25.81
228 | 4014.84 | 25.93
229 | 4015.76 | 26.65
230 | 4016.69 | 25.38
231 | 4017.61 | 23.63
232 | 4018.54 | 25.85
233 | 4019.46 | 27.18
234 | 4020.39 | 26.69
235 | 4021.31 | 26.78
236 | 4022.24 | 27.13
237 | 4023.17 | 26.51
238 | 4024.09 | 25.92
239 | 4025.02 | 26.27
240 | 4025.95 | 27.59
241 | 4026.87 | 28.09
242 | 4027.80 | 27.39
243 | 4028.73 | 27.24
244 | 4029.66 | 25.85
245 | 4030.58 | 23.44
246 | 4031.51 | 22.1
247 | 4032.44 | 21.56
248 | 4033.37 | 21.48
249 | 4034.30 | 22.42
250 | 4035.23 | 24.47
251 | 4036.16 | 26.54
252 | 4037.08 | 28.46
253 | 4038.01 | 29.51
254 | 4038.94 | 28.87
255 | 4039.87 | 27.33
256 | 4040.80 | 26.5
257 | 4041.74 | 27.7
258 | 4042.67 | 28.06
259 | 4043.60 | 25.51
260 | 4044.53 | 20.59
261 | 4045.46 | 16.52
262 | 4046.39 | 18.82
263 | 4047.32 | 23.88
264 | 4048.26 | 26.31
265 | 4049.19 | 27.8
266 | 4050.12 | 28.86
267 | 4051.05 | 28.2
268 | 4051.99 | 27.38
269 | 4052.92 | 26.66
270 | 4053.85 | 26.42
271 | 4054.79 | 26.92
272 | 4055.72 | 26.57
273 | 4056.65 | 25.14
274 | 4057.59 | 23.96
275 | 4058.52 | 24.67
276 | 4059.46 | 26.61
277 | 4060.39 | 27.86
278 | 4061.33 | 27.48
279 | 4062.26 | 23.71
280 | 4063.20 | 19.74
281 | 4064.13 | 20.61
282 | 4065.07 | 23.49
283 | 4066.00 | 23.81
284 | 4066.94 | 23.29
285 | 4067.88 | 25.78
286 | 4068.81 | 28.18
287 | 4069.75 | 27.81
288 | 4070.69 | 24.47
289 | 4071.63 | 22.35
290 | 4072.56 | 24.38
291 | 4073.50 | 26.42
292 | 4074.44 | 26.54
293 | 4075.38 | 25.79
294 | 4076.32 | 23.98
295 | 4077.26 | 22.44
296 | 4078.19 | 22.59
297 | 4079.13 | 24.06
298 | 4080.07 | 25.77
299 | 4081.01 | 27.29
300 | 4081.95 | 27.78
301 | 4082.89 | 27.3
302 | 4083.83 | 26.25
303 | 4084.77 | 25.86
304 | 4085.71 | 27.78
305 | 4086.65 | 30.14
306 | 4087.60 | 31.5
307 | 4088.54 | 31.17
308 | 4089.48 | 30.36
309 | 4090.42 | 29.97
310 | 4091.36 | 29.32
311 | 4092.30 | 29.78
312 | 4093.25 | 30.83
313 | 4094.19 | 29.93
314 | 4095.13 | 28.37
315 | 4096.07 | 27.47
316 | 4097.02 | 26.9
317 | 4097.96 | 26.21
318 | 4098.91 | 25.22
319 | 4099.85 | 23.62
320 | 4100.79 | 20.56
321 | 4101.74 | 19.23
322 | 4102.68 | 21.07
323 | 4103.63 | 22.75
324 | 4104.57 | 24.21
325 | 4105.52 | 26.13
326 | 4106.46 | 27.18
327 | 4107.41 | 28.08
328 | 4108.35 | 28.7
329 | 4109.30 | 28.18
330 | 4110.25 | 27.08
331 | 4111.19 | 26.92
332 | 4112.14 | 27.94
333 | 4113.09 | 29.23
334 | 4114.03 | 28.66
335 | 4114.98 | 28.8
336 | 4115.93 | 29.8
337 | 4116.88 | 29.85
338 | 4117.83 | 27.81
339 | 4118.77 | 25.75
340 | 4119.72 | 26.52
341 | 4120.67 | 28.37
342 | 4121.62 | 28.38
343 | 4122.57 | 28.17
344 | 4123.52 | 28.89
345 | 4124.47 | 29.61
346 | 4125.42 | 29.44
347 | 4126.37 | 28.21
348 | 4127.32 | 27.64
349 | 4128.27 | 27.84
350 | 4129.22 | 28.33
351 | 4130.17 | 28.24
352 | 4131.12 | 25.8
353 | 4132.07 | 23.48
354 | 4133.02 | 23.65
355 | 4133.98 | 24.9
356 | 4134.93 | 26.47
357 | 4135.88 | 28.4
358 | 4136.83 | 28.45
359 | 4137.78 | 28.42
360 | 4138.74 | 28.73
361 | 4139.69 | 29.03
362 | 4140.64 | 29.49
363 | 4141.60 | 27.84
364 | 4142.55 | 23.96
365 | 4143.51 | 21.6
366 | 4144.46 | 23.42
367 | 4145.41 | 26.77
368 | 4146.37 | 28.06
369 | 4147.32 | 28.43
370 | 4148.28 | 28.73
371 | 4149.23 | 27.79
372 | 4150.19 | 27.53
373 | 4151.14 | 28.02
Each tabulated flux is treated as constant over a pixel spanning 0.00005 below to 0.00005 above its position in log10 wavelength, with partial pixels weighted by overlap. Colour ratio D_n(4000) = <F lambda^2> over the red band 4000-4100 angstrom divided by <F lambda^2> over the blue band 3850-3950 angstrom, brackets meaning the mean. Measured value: 1.62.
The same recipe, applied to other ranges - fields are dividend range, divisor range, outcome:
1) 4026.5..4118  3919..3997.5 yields 1.68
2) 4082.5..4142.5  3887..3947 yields 1.87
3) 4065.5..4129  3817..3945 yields 1.80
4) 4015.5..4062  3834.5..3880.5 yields 1.55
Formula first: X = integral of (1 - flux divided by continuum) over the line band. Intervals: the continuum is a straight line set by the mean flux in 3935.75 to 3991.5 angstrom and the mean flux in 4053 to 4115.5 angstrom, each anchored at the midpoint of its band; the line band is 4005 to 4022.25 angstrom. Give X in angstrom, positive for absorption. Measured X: -4.09 angstrom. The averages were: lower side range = 17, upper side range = 26.2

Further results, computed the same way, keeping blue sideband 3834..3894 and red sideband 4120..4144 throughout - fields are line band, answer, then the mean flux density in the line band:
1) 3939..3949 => 2.4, 16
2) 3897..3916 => -0.8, 20.4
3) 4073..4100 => -1.6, 27.3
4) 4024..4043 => -1.6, 26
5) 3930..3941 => 7.0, 7.49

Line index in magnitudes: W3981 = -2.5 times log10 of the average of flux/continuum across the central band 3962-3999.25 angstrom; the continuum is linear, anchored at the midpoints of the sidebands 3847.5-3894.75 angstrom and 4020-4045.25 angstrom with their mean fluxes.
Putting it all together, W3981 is 0.26 mag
